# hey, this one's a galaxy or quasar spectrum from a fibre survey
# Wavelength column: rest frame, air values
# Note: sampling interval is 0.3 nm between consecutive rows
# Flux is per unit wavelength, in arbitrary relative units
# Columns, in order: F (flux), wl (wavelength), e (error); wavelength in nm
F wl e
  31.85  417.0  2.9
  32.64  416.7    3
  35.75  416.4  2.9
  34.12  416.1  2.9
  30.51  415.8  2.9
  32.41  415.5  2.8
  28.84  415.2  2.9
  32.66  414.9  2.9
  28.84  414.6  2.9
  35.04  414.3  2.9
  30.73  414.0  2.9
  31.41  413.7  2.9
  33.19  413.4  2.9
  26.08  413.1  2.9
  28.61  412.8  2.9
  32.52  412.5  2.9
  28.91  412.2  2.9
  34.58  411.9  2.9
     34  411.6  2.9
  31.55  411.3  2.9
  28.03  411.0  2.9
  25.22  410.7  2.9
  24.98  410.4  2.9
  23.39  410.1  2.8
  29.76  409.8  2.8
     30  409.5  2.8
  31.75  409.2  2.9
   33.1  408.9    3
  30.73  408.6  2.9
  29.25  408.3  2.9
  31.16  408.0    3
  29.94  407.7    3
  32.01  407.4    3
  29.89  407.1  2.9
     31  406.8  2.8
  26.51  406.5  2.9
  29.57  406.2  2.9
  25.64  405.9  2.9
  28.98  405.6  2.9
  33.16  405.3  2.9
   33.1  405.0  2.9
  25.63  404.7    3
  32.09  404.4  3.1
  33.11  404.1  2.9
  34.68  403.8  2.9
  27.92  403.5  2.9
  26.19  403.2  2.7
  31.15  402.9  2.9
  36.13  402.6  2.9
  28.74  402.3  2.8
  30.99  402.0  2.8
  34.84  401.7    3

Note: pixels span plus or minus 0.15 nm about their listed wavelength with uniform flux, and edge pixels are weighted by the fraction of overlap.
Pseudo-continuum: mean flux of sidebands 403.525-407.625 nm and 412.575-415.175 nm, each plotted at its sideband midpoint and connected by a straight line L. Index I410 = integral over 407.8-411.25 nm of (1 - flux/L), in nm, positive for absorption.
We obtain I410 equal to 0.18 nm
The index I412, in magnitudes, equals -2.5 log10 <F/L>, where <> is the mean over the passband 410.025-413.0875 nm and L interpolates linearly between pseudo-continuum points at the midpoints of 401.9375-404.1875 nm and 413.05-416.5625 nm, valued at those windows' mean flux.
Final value 0.086 mag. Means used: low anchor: 31.1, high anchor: 31.8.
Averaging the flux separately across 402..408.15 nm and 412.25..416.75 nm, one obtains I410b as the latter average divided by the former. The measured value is 1.04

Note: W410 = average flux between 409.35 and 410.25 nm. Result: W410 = 27.7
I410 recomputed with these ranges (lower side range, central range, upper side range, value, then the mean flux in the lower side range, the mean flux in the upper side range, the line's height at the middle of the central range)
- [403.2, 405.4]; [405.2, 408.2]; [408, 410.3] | 0.06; 31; 29.7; 30.4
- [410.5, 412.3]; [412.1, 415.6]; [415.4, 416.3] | 0.08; 30.3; 32.5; 31.5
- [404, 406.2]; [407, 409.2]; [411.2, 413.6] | -0.03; 30.1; 31.2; 30.6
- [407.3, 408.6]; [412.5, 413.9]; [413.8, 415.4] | 0.04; 30.6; 31.3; 31.1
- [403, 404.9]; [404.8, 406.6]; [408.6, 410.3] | 0.03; 30.1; 29.6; 29.9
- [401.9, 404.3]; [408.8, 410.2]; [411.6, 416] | 0.07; 31.1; 31.2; 31.2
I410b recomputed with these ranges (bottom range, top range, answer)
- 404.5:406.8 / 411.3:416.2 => 1.08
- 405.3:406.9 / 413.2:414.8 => 1.10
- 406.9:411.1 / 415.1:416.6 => 1.11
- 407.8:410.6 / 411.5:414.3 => 1.07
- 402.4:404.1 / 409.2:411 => 0.87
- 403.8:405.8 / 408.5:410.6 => 0.93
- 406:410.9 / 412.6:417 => 1.08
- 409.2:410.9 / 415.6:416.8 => 1.22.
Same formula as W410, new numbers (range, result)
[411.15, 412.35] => 32.3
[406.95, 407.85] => 30.6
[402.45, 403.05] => 33.6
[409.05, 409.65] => 30.9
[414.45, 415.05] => 30.8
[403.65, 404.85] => 31.4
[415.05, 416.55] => 32.3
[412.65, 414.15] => 30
